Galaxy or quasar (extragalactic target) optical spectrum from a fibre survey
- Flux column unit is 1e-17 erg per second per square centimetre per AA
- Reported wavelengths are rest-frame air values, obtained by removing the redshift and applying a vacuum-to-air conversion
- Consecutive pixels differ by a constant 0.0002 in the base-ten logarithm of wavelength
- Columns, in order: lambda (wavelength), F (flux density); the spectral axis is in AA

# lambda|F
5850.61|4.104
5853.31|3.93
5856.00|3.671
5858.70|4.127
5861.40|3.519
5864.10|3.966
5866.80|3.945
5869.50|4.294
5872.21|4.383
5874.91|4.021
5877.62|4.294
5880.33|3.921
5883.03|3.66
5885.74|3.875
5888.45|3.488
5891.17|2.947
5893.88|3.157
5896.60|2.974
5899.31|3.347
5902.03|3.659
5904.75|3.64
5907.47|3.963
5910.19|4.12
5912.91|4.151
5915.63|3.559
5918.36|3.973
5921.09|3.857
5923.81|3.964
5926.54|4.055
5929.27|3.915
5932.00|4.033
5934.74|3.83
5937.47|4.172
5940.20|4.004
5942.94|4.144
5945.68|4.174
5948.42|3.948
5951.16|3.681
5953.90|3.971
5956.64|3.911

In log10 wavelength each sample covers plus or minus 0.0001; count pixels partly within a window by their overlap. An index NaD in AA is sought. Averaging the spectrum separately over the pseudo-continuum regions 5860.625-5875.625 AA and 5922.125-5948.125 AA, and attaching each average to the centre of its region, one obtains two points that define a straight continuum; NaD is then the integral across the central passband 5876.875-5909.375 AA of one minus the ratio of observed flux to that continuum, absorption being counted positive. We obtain 3.7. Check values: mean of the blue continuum 4.04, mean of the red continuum 4.03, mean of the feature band 3.57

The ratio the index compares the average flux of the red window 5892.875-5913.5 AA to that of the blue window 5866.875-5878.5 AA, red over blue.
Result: 0.9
